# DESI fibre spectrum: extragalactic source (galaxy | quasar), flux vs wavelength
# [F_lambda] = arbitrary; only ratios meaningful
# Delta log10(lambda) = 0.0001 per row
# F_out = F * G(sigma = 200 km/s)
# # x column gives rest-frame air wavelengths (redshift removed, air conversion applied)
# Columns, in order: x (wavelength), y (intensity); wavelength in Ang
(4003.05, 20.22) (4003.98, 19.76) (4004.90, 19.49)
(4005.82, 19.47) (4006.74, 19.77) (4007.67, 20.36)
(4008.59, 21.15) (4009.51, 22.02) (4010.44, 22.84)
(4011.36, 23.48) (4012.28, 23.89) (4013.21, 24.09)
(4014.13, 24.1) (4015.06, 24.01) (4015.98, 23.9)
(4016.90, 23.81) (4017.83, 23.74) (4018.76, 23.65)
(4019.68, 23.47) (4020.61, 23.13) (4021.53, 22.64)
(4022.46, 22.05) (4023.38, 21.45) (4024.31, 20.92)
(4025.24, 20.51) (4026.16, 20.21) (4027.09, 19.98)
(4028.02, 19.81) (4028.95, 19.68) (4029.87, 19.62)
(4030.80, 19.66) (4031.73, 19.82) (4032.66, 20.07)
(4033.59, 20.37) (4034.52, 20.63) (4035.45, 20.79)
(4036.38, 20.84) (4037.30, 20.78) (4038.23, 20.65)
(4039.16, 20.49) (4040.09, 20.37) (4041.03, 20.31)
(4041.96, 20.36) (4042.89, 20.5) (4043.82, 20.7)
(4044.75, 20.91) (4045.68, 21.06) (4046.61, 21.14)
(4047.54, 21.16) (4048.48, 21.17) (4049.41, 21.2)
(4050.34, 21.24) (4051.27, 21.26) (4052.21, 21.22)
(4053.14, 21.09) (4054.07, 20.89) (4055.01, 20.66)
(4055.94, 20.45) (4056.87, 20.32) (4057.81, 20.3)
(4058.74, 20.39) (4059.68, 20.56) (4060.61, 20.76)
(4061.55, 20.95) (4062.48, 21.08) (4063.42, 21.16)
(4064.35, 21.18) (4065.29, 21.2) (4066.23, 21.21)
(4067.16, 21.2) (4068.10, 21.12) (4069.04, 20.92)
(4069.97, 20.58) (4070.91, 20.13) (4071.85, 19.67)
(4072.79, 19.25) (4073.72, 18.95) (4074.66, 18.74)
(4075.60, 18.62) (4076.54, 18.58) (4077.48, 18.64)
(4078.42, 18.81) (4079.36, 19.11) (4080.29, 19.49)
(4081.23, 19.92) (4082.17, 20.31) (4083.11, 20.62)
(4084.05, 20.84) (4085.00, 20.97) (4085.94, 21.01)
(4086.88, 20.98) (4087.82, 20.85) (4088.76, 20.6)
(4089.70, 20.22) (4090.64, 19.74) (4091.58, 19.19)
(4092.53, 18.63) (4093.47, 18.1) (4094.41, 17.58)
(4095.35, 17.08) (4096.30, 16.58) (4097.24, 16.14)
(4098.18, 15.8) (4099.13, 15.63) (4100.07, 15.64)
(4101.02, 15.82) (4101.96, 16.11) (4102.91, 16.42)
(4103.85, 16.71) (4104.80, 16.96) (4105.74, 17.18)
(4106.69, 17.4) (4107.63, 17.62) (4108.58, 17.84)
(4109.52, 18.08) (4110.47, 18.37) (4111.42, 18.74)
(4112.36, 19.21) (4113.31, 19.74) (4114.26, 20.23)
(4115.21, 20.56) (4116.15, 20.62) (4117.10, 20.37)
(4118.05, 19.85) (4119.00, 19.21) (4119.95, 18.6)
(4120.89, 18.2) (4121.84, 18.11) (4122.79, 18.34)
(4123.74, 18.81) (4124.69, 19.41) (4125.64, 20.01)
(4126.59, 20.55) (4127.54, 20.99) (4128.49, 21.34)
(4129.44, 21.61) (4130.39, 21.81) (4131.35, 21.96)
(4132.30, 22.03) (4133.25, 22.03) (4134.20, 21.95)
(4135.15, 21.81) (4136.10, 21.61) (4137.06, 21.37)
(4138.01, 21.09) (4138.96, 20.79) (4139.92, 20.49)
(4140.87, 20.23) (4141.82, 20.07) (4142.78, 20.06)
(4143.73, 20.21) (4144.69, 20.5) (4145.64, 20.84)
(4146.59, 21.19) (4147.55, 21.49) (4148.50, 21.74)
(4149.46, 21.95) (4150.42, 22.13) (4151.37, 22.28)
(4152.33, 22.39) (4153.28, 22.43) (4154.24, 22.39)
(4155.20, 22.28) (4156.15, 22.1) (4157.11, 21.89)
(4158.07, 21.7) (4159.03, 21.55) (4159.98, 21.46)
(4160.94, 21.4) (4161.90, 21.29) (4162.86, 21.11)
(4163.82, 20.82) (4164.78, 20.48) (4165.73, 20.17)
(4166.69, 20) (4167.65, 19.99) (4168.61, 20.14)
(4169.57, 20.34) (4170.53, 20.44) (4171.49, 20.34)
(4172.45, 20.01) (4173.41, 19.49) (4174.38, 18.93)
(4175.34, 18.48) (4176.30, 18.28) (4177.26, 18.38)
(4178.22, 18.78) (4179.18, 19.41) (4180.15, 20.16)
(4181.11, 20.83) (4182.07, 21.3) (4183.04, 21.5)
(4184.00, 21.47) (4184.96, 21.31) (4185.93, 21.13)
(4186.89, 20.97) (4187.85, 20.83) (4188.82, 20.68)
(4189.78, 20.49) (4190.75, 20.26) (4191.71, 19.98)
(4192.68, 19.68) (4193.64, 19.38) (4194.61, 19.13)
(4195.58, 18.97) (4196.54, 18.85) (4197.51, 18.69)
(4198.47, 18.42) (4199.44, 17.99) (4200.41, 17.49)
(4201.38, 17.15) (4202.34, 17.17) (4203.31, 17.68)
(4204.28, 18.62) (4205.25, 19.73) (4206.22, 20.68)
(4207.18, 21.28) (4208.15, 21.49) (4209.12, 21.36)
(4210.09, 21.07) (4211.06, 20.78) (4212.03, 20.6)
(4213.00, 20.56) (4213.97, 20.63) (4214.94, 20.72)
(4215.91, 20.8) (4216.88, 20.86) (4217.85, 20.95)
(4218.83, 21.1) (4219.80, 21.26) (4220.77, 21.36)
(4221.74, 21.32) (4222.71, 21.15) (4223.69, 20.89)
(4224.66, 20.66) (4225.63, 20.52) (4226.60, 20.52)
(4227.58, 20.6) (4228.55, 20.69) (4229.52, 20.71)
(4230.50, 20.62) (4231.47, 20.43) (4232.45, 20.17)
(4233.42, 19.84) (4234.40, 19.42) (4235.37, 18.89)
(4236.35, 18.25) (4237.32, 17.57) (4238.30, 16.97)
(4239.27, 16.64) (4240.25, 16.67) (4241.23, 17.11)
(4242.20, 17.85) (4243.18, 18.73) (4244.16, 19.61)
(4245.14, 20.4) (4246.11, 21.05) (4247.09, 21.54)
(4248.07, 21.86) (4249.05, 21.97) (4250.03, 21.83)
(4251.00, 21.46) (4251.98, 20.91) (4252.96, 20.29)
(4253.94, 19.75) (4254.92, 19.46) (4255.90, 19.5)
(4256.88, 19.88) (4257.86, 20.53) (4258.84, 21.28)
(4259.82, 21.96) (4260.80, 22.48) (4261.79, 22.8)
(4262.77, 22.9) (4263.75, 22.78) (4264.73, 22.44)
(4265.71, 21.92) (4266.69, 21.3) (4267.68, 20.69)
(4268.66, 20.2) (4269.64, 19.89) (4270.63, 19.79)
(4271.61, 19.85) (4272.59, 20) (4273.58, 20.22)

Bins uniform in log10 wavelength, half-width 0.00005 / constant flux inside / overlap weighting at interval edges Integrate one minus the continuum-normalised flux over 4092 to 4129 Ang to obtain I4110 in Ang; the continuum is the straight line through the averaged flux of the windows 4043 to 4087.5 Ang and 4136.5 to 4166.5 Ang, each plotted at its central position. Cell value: 4.6 Ang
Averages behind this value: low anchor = 20.5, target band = 18.3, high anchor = 21.3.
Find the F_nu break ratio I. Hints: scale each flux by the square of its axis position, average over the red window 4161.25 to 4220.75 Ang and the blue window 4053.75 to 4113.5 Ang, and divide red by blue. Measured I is 1.1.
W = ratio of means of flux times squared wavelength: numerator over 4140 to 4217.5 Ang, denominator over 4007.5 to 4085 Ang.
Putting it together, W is 1.0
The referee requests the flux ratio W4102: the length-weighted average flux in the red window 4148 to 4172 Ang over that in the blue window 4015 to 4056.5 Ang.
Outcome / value 1.0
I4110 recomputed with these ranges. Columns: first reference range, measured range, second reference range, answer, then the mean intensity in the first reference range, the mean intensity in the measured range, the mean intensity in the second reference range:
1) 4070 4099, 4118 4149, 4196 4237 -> -1.73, 19.1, 20.6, 20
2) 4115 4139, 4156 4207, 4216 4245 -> 0.38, 20.5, 19.9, 19.7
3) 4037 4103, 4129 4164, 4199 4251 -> -2.81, 19.8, 21.5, 19.9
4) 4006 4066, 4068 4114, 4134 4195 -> 5.20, 21.3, 18.7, 20.7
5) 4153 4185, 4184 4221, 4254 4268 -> 1.52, 20.6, 20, 21.4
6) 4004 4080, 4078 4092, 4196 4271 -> 0.39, 20.9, 20.2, 20.2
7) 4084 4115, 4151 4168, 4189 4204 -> -2.62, 18.2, 21.4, 18.8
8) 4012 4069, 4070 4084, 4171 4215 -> 0.98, 21.2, 19.4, 19.8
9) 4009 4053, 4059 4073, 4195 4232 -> 0.31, 21.5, 20.7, 20.1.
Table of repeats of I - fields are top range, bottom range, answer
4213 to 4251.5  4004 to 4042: 1.04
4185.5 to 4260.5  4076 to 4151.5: 1.08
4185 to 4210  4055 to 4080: 1.03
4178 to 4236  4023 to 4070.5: 1.05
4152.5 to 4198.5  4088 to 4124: 1.16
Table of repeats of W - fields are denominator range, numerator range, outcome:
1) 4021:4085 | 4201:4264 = 1.08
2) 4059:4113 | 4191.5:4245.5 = 1.10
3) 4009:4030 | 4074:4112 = 0.85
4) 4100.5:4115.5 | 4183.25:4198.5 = 1.17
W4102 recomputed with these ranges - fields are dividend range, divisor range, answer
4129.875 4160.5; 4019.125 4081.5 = 1.05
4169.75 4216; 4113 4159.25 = 0.95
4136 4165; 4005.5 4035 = 0.98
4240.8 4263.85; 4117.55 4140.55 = 1.01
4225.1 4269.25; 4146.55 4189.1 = 0.97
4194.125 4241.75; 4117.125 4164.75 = 0.94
